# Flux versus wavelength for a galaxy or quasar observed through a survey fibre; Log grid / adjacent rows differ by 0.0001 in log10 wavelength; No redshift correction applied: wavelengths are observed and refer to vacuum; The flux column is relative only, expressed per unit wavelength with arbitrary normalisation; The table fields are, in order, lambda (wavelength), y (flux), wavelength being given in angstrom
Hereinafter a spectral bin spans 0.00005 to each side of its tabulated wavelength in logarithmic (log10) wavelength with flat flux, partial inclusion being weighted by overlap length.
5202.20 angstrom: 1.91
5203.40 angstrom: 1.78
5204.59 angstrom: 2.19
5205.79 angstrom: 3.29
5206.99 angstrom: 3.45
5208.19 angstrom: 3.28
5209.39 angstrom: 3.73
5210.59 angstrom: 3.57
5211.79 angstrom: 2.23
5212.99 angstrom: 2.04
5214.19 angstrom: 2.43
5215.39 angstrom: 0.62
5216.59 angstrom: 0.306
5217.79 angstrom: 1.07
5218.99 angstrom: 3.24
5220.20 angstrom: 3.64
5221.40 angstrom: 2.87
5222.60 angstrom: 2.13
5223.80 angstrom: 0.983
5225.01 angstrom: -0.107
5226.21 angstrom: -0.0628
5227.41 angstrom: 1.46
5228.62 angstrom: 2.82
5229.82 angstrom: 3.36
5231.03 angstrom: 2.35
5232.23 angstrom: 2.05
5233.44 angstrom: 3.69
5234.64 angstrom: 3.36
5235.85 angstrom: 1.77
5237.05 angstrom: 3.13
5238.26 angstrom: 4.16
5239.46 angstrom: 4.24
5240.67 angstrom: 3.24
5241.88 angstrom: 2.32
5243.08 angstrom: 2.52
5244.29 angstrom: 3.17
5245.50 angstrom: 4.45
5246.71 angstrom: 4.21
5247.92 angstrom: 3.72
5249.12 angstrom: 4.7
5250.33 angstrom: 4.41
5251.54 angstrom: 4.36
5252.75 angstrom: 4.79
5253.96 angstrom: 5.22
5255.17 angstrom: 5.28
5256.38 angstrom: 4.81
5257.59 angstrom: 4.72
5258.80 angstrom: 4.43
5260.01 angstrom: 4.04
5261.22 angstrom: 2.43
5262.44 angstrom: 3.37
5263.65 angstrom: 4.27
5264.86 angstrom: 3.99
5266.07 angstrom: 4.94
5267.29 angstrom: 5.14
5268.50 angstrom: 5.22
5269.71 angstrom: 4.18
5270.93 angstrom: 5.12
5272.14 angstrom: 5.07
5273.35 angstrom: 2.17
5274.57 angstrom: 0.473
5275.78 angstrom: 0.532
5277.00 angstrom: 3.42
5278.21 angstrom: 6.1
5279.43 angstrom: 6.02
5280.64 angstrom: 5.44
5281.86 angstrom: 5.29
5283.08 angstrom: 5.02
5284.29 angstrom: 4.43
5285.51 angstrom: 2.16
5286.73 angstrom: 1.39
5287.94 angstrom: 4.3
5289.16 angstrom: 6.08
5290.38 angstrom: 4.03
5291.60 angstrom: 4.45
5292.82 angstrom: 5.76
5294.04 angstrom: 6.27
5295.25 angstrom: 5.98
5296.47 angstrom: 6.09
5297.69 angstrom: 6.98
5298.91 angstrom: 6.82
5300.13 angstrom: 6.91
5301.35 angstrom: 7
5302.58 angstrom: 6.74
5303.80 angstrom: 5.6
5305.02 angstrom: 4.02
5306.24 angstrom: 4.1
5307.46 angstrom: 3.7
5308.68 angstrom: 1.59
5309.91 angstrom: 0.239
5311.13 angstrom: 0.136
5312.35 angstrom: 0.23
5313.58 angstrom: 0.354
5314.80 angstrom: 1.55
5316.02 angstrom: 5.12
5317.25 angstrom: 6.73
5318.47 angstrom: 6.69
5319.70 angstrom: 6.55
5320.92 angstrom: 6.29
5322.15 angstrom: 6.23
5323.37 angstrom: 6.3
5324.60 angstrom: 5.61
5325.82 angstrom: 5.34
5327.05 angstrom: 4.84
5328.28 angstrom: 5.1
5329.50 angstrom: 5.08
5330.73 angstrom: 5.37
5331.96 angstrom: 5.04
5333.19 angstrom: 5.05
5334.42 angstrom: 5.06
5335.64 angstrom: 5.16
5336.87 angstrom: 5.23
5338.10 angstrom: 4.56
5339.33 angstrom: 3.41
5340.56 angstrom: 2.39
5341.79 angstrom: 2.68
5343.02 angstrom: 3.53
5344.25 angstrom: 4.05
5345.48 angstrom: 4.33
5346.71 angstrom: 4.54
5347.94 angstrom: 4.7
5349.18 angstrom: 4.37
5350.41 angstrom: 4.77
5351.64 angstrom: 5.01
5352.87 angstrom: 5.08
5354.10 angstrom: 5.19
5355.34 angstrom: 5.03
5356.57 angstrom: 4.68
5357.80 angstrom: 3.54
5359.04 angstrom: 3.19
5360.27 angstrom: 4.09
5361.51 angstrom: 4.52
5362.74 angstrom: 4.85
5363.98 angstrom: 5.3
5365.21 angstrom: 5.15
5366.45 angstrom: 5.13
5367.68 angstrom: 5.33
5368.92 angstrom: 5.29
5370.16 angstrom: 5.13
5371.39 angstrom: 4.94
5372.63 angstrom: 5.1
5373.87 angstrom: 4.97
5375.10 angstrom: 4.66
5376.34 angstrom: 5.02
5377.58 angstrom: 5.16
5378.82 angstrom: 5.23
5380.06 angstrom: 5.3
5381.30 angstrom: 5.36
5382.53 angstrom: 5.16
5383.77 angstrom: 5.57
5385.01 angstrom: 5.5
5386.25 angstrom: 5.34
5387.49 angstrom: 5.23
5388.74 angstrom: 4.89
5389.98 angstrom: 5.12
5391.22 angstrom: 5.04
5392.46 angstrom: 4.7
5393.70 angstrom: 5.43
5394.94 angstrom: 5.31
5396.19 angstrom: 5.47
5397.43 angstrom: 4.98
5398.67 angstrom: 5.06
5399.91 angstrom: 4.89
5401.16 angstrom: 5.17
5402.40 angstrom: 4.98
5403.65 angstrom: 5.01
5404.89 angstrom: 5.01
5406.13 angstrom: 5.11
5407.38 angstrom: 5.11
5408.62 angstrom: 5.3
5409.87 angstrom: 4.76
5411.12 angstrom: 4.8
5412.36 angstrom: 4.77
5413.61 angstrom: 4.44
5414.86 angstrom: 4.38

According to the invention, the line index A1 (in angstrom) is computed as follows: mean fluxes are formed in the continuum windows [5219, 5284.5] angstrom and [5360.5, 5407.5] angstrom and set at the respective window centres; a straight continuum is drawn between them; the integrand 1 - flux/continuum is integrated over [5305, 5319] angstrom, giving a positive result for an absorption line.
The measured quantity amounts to 4.89 angstrom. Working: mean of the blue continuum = 3.6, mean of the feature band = 2.8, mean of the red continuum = 5.11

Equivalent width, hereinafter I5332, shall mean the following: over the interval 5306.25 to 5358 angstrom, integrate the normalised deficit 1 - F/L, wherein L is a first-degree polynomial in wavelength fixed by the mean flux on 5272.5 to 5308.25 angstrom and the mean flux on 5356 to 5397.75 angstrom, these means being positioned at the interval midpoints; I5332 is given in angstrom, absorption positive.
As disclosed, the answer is 5.9 angstrom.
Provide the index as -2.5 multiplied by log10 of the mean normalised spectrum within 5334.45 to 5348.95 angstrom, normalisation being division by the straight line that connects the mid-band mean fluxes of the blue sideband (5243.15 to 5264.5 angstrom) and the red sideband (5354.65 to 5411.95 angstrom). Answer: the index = 0.16 mag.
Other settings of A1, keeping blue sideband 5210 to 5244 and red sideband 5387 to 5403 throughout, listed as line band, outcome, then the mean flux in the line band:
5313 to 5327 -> -4.6 angstrom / 5.16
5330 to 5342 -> -1.0 angstrom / 4.46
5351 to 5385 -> -2.0 angstrom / 4.94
